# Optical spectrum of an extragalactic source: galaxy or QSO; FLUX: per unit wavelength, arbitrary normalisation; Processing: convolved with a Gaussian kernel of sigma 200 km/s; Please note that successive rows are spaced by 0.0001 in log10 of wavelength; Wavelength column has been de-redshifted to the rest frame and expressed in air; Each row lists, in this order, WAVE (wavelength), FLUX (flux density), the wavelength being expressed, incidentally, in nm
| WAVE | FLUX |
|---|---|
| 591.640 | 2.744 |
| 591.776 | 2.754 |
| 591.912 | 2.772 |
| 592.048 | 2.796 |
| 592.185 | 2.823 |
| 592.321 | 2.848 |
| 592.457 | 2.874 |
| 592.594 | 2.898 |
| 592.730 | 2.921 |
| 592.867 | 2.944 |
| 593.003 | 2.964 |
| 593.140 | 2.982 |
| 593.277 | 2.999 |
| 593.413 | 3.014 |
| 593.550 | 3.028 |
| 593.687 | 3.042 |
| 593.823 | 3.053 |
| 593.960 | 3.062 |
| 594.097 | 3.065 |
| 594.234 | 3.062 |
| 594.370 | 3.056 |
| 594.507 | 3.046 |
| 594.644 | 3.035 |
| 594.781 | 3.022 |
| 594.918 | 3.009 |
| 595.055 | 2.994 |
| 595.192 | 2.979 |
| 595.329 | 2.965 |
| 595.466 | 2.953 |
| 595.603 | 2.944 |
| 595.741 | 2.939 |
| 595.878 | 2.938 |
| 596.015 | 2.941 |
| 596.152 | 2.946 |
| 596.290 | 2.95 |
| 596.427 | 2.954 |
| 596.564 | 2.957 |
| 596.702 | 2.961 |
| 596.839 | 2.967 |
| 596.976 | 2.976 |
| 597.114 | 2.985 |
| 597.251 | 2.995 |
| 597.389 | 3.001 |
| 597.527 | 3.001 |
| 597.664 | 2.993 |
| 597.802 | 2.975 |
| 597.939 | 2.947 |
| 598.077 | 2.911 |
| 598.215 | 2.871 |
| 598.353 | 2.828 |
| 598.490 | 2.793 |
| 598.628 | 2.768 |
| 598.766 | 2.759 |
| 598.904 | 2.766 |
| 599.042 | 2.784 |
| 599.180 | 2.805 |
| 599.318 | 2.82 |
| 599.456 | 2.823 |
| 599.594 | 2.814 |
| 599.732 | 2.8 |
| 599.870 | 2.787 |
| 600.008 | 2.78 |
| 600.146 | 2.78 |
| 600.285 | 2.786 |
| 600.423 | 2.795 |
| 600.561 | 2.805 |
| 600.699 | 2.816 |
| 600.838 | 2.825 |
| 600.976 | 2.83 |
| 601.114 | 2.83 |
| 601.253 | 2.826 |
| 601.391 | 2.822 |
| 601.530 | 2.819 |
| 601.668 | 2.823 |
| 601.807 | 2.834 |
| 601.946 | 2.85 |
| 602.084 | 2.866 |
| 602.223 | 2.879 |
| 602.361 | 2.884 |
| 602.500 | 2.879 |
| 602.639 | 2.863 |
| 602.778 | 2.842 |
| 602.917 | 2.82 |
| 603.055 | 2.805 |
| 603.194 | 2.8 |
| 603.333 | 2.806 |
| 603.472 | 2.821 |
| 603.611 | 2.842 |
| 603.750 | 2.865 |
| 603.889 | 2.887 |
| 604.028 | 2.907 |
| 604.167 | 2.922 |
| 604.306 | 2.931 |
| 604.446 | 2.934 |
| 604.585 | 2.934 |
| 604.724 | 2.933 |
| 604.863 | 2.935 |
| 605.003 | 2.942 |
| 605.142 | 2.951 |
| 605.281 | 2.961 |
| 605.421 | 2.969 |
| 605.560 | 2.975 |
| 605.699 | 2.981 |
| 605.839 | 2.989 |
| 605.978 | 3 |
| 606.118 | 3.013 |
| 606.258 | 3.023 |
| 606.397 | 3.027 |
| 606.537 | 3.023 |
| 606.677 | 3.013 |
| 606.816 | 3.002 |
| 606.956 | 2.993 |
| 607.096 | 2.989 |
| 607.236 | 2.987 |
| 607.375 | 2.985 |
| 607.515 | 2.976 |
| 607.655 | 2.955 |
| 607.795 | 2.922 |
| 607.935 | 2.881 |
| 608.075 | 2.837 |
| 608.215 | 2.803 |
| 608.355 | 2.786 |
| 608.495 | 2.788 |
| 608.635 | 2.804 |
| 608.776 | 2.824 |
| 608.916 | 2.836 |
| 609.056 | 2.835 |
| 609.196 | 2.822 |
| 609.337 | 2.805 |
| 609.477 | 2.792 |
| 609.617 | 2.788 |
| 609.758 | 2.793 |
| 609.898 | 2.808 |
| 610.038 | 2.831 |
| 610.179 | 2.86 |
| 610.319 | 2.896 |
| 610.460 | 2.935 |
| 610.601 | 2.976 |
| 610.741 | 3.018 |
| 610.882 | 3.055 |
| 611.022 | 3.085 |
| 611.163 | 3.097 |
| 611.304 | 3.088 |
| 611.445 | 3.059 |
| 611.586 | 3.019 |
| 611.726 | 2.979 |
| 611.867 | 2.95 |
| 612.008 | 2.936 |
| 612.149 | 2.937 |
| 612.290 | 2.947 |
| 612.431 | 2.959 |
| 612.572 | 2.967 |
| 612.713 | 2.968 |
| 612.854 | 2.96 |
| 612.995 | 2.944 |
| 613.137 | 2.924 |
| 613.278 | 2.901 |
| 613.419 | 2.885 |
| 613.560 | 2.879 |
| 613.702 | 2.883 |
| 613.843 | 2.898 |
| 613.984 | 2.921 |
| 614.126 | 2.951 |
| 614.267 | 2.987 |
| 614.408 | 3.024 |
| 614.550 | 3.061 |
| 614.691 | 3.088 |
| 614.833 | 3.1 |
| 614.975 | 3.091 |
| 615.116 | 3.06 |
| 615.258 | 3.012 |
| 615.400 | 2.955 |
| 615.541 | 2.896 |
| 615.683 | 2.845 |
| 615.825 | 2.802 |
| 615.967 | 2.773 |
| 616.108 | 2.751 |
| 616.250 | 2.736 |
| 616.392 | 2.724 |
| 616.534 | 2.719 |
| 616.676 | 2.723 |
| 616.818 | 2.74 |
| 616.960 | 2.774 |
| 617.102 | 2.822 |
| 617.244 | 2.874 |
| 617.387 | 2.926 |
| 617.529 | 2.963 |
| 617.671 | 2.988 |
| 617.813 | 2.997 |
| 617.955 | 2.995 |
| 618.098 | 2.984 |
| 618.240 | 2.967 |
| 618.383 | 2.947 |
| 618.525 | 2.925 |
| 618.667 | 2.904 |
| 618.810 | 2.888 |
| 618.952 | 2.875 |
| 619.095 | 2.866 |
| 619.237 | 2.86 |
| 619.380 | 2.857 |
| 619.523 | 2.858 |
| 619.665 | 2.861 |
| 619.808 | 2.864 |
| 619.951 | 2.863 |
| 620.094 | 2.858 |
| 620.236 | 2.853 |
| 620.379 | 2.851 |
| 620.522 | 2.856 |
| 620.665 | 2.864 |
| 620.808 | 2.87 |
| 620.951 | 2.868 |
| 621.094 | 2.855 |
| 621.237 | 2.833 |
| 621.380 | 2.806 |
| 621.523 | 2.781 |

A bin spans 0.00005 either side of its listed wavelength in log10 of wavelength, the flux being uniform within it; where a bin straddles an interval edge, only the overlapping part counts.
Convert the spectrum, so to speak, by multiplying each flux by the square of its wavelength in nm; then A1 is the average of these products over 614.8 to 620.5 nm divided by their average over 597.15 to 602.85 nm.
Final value 1.1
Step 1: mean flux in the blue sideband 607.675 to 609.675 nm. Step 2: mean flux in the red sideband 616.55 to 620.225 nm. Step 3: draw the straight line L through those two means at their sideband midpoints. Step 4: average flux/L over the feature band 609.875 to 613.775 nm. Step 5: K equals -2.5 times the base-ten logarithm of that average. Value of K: -0.04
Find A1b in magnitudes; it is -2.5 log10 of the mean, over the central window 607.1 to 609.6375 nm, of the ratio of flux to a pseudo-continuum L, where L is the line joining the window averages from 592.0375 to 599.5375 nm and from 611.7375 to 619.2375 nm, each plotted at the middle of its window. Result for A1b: 0.02 mag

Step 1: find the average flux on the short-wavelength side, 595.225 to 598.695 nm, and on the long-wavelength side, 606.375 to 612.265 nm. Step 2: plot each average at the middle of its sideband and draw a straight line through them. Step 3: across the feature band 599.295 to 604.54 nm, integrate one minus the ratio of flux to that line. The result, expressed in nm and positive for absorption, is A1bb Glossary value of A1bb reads 0.169 nm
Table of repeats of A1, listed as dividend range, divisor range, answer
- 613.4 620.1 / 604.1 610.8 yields 1.03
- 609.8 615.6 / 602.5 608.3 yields 1.04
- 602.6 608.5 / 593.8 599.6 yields 1.02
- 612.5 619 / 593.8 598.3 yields 1.04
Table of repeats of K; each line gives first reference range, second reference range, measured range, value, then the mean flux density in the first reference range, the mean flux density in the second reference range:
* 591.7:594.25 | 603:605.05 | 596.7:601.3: 0.02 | 2.94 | 2.88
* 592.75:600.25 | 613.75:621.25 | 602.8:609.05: 0.00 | 2.93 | 2.9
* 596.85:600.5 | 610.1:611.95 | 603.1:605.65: 0.01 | 2.86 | 3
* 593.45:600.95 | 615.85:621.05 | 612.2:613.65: -0.02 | 2.92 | 2.86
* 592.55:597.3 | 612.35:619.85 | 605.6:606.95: -0.02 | 2.99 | 2.91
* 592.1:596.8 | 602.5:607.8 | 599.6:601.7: 0.05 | 2.97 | 2.93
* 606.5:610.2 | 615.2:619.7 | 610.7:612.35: -0.05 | 2.88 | 2.87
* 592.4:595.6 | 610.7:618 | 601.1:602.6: 0.05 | 3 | 2.93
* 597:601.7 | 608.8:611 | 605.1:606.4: -0.05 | 2.85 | 2.88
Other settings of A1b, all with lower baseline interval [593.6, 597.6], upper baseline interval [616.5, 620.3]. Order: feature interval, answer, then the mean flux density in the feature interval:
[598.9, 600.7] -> 0.07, 2.8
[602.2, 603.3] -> 0.04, 2.84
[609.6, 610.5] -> 0.03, 2.84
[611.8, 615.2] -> -0.02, 2.97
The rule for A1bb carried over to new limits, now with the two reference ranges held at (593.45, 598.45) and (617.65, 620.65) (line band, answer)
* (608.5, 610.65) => 0.070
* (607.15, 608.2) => 0.004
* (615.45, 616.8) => 0.062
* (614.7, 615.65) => -0.034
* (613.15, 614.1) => 0.006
